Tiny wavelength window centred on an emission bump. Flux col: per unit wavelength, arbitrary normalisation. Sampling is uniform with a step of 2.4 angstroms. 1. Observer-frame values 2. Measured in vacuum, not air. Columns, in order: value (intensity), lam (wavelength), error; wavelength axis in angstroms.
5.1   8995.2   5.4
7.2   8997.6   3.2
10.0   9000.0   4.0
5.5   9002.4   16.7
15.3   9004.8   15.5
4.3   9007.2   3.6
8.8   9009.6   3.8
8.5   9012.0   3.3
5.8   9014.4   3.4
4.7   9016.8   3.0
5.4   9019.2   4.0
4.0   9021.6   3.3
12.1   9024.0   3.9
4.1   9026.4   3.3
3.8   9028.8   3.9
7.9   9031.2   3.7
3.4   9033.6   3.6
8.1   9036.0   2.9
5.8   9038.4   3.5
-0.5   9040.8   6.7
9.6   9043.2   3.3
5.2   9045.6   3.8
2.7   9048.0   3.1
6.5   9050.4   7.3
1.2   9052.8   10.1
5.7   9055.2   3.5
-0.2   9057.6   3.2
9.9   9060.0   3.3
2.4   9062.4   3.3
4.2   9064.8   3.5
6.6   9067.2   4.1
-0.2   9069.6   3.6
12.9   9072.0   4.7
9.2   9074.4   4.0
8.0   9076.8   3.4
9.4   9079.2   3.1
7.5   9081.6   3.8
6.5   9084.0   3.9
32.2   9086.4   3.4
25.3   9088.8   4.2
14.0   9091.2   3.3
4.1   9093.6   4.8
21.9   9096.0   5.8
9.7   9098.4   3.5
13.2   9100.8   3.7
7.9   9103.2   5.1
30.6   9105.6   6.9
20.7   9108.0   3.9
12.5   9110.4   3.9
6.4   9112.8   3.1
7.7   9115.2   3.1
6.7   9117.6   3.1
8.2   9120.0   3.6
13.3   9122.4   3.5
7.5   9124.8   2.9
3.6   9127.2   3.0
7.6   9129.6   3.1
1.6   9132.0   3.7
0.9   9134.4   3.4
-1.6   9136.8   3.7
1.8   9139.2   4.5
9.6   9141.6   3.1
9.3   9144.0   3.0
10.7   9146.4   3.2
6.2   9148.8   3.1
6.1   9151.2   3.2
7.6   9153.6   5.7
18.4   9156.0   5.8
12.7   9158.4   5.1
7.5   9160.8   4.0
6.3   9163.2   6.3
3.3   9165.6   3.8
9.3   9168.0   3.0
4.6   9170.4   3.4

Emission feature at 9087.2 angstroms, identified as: [S II]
